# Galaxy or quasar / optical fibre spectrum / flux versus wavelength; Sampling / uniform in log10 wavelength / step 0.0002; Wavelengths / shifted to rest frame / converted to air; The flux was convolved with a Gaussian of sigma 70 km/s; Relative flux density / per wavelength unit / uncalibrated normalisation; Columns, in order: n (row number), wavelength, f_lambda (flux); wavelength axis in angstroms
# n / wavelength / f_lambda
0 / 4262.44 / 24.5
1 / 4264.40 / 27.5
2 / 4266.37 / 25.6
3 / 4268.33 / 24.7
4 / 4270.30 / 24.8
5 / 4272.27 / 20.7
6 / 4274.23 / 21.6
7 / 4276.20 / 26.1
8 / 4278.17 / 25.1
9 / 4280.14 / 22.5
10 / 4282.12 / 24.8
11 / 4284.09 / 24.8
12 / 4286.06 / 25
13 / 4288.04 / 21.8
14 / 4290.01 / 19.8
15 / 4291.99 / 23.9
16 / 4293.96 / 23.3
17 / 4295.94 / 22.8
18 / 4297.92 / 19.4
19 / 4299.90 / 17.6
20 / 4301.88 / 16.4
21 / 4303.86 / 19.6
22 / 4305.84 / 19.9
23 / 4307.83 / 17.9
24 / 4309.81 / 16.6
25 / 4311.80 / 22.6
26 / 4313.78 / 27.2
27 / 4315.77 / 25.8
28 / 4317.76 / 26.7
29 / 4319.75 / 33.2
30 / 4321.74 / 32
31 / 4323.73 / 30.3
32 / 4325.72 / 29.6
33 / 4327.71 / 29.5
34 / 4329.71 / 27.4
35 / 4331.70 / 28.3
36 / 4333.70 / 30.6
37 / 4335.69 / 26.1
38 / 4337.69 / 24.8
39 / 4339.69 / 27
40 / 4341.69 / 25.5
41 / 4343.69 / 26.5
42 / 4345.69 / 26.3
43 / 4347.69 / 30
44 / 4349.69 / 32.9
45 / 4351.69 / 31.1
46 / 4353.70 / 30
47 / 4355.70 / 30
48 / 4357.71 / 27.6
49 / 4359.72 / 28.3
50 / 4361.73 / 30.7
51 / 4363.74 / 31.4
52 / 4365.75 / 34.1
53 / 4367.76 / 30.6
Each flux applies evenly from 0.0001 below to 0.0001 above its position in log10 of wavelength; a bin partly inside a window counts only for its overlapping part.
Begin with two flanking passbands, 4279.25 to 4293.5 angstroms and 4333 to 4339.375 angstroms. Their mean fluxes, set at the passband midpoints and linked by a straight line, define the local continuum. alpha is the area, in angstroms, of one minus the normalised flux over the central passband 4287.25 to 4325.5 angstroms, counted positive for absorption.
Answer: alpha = 2.6 angstroms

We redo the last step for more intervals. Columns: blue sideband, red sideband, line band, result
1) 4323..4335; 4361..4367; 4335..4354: 1.57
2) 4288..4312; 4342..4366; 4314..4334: -4.10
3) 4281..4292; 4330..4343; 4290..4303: 1.90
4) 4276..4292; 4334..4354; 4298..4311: 3.60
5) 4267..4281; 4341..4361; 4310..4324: -0.44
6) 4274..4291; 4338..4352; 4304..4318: 2.03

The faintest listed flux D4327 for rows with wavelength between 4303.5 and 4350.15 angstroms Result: 16.6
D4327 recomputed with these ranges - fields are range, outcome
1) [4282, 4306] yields 16.4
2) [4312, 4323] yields 25.8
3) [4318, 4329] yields 29.5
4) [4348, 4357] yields 30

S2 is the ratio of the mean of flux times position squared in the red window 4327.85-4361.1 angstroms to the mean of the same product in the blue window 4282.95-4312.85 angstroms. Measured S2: 1.4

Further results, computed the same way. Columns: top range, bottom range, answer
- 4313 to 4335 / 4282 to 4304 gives 1.37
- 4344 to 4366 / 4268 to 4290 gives 1.32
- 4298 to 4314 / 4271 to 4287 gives 0.82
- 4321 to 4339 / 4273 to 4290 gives 1.24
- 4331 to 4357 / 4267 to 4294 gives 1.24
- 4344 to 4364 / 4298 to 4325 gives 1.29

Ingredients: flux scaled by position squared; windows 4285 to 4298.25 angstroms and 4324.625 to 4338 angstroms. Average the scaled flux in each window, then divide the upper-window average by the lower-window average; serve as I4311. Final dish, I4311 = 1.28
